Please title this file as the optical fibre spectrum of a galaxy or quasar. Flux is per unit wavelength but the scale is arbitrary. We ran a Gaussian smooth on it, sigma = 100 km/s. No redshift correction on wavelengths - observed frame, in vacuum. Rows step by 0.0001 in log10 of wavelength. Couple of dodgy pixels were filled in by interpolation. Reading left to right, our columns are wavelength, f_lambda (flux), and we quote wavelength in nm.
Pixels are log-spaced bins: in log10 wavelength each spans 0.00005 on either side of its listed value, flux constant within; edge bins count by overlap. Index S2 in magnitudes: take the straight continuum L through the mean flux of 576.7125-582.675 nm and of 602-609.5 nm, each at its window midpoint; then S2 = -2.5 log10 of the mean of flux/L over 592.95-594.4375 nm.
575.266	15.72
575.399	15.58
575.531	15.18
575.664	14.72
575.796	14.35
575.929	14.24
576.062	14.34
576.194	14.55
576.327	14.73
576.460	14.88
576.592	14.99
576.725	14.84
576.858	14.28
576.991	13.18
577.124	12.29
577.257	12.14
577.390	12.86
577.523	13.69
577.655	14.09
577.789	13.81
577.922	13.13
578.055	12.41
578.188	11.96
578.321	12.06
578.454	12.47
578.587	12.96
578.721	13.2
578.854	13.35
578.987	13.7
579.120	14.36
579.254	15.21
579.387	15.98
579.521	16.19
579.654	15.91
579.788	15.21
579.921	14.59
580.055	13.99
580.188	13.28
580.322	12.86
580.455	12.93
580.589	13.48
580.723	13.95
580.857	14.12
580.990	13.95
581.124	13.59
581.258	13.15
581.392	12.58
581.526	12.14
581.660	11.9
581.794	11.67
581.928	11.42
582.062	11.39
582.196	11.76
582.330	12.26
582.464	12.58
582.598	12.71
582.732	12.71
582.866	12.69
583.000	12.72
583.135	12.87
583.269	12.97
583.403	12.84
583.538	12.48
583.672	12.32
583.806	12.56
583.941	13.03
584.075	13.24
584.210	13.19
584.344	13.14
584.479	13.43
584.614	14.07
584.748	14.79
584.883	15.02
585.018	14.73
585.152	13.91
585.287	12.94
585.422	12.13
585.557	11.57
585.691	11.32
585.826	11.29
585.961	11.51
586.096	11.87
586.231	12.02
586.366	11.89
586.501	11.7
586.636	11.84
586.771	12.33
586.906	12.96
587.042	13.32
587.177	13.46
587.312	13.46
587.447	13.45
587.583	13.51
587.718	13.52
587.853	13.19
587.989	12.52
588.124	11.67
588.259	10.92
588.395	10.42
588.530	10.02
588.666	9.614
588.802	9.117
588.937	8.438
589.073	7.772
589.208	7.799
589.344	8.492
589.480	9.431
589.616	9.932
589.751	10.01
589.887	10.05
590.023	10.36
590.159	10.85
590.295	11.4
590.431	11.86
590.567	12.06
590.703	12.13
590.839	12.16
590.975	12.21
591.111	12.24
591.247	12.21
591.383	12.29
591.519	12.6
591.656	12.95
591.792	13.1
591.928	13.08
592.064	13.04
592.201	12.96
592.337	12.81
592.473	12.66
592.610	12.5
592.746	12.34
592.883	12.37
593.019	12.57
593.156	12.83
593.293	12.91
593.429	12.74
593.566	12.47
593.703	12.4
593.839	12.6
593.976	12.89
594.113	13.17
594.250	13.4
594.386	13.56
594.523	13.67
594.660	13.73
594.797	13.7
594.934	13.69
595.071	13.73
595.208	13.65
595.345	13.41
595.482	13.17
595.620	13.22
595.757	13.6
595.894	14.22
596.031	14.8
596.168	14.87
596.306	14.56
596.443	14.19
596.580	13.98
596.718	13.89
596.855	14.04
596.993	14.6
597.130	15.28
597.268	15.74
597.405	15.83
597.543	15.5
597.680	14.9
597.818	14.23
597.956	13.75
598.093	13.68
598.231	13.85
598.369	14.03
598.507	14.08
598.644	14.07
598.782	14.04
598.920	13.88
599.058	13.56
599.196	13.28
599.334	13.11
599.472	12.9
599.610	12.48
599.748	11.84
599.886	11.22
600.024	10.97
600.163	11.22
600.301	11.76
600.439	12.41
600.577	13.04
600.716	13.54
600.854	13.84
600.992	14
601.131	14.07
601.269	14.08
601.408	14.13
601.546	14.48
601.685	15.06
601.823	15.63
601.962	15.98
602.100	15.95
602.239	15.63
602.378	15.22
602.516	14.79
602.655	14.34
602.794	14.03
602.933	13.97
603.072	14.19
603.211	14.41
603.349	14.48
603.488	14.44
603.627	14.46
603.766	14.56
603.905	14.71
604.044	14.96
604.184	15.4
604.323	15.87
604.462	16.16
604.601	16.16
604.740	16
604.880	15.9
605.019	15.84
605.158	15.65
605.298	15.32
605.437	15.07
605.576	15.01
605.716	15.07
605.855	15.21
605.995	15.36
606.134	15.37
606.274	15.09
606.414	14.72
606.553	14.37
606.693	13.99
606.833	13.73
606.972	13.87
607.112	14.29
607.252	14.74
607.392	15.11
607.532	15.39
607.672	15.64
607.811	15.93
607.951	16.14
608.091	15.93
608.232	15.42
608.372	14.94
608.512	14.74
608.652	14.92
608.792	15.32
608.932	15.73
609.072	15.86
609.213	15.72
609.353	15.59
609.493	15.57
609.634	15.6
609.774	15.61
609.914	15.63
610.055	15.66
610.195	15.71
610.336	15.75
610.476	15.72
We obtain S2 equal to 0.11 mag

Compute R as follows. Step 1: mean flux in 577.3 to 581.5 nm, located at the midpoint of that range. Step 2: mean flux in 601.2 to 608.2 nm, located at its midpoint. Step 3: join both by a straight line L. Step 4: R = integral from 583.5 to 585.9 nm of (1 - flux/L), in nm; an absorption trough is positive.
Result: 0.16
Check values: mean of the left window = 13.7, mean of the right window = 15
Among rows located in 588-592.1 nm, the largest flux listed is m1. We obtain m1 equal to 13.1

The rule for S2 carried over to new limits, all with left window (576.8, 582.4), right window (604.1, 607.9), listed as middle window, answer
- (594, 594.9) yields 0.07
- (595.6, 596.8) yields 0.02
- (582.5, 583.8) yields 0.07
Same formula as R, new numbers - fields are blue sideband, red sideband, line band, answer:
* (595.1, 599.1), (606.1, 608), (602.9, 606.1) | -0.10 nm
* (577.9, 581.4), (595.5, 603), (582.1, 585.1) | 0.16 nm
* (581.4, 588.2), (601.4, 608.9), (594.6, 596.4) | 0.01 nm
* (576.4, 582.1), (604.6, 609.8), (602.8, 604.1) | 0.05 nm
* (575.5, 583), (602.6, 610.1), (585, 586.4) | 0.17 nm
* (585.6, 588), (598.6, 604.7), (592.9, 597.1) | -0.06 nm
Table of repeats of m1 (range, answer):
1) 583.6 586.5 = 15.02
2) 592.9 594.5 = 13.56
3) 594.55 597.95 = 15.83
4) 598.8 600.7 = 13.88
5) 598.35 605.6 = 16.16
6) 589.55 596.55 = 14.87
